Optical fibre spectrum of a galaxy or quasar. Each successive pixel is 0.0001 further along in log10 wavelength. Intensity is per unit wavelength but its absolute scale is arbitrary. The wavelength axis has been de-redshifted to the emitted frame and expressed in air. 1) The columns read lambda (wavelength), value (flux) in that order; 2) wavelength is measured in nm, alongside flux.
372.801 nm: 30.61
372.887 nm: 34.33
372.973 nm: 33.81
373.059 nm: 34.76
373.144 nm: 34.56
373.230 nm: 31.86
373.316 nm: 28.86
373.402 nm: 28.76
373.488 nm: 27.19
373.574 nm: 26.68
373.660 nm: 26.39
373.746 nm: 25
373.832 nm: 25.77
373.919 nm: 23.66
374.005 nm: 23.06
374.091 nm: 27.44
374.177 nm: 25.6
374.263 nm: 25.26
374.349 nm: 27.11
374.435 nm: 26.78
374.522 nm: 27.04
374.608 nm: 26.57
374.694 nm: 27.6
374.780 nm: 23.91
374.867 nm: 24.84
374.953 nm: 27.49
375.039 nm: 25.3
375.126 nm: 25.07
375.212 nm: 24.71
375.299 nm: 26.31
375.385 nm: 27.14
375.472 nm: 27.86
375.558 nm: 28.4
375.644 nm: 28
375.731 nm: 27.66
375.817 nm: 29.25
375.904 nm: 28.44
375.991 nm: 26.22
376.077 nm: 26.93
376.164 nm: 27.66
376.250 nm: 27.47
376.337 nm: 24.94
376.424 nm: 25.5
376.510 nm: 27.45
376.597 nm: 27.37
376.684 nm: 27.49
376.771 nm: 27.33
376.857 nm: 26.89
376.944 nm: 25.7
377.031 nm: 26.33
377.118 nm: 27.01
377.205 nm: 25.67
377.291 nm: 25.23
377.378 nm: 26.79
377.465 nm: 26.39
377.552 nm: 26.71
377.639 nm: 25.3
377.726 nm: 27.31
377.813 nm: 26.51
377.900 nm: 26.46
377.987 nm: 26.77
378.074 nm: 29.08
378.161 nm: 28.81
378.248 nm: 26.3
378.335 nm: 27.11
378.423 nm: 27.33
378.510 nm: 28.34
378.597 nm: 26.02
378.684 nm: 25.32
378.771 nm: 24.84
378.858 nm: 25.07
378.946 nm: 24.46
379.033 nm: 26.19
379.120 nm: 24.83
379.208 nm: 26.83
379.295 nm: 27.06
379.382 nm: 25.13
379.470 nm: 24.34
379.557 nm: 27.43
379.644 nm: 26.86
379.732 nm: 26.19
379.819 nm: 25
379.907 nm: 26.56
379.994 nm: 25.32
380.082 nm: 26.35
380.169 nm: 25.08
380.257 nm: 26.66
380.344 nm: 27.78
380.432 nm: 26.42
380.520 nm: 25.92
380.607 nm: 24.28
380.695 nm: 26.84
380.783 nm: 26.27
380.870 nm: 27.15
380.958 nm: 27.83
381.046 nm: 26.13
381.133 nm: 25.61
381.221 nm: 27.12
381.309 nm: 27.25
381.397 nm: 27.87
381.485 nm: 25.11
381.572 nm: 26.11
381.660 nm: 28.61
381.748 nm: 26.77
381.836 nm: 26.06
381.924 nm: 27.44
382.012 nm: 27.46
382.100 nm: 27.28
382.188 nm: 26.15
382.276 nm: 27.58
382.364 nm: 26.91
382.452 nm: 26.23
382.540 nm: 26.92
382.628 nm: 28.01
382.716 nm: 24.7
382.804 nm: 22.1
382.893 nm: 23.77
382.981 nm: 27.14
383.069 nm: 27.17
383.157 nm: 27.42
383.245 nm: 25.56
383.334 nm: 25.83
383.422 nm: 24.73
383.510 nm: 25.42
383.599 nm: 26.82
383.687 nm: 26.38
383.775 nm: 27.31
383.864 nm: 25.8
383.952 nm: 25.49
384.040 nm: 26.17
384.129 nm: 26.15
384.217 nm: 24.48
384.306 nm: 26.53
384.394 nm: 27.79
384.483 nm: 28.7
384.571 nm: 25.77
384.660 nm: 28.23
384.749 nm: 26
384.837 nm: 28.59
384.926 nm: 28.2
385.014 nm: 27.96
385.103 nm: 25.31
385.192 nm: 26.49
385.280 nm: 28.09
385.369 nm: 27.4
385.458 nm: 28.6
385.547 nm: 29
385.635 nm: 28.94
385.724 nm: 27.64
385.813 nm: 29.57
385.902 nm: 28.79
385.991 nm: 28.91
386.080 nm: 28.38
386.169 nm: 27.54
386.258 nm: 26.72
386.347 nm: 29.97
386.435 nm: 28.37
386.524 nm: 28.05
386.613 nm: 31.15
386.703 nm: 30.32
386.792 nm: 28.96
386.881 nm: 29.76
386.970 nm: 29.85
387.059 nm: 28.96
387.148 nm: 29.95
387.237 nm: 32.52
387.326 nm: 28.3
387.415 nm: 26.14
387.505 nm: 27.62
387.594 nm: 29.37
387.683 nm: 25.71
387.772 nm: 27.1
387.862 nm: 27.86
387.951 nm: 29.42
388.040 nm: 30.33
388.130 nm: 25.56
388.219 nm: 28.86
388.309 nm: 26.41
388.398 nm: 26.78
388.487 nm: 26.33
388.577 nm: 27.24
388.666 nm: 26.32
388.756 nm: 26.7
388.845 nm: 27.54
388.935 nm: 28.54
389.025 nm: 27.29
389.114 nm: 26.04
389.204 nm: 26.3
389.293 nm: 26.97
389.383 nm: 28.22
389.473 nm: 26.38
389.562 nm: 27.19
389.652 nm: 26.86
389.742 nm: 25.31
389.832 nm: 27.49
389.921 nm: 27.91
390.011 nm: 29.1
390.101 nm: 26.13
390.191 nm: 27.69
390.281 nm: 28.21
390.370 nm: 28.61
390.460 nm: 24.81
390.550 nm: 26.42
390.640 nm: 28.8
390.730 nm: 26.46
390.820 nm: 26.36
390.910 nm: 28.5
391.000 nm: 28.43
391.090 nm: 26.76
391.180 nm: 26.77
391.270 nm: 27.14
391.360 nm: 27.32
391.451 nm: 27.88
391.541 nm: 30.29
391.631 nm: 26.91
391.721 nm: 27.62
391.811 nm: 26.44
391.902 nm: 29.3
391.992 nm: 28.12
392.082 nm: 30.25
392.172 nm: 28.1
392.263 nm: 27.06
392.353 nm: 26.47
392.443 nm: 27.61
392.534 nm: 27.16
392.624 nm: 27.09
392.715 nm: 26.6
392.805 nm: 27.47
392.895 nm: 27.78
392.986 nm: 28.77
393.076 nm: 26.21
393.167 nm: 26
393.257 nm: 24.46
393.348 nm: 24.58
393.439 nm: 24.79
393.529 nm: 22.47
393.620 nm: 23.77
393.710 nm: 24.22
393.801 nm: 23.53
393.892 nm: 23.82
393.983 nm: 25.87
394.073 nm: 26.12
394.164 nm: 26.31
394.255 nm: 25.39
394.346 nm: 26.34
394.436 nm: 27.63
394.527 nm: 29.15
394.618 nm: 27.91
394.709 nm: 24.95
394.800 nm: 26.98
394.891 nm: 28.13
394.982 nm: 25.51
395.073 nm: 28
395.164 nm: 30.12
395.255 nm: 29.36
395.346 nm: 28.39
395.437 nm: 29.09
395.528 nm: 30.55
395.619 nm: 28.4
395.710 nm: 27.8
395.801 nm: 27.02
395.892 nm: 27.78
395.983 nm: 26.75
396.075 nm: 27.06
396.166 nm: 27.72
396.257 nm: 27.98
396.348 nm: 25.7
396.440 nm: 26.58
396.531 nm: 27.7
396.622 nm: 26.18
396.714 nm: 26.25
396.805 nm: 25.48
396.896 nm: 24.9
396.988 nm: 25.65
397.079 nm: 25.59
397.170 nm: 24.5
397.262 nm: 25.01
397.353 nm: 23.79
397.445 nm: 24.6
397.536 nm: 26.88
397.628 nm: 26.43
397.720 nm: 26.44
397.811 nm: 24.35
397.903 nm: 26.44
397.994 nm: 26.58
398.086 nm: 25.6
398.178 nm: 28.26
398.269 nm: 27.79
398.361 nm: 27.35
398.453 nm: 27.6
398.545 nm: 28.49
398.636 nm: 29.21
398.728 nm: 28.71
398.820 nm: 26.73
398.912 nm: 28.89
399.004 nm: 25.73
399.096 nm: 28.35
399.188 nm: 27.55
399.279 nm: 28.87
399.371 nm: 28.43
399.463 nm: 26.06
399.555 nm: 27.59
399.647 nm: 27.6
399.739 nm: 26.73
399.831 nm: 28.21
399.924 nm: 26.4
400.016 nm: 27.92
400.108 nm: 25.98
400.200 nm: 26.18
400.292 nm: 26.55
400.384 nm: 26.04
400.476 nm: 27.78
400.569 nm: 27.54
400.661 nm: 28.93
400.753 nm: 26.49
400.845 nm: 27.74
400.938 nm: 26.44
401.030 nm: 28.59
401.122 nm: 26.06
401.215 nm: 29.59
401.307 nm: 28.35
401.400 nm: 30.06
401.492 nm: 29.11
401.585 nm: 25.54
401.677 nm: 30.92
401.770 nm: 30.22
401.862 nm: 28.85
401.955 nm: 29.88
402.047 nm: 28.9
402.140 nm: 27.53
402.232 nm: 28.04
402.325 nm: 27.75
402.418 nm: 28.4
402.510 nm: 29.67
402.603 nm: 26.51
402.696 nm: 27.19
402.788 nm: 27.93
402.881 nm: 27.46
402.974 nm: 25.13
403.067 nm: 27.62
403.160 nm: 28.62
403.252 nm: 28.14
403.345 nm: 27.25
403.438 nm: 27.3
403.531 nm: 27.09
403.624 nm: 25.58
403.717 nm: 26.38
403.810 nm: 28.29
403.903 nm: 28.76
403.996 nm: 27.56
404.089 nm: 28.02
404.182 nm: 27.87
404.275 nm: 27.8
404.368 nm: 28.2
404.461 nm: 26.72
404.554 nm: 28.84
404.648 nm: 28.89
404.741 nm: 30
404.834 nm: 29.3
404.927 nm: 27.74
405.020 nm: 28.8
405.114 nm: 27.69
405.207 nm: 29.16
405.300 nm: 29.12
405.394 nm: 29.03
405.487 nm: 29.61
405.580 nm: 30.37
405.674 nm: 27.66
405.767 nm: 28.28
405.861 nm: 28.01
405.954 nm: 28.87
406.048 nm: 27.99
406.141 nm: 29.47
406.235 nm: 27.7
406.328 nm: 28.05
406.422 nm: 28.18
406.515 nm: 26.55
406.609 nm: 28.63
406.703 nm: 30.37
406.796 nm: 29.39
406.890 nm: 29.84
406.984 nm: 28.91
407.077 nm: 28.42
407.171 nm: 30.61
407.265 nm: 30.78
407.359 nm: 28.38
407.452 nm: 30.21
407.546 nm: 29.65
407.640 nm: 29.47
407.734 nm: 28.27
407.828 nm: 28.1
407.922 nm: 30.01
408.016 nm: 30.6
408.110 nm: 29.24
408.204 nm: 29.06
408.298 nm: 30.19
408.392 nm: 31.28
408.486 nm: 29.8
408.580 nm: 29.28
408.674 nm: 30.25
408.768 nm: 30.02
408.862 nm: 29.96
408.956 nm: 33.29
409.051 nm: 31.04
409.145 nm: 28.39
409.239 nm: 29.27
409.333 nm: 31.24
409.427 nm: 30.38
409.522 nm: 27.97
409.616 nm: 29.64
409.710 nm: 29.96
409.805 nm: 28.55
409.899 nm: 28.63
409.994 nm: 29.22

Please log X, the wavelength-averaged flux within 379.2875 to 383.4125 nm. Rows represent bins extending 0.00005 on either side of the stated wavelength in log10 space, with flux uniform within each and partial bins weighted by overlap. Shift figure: 26.3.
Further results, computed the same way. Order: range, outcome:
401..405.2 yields 28.1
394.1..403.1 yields 27.3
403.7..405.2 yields 28.2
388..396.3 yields 27.1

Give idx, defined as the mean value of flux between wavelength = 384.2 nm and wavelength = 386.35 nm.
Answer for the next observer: 27.7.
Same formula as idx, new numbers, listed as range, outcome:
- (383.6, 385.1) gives 26.8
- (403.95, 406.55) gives 28.4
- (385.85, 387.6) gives 29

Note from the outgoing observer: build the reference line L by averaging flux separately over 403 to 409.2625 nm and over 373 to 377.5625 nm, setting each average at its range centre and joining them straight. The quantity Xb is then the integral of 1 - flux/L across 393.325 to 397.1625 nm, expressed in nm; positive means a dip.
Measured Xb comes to 0.22 nm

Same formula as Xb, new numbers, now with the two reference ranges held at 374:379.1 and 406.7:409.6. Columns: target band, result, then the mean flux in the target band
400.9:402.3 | 0.03 nm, 28.5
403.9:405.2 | 0.05 nm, 28.3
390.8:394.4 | 0.20 nm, 26.7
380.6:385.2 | 0.12 nm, 26.5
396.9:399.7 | 0.19 nm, 26.8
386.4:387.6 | -0.07 nm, 29.2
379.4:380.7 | 0.04 nm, 26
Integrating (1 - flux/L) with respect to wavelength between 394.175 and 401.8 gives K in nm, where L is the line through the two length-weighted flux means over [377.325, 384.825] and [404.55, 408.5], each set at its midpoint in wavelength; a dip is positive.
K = 0.25 nm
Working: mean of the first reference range 26.4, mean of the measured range 27.3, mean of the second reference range 29.1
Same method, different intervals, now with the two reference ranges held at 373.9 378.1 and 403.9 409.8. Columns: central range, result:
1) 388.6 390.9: 0.049 nm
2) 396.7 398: 0.132 nm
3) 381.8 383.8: 0.064 nm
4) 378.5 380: 0.056 nm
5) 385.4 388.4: -0.122 nm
